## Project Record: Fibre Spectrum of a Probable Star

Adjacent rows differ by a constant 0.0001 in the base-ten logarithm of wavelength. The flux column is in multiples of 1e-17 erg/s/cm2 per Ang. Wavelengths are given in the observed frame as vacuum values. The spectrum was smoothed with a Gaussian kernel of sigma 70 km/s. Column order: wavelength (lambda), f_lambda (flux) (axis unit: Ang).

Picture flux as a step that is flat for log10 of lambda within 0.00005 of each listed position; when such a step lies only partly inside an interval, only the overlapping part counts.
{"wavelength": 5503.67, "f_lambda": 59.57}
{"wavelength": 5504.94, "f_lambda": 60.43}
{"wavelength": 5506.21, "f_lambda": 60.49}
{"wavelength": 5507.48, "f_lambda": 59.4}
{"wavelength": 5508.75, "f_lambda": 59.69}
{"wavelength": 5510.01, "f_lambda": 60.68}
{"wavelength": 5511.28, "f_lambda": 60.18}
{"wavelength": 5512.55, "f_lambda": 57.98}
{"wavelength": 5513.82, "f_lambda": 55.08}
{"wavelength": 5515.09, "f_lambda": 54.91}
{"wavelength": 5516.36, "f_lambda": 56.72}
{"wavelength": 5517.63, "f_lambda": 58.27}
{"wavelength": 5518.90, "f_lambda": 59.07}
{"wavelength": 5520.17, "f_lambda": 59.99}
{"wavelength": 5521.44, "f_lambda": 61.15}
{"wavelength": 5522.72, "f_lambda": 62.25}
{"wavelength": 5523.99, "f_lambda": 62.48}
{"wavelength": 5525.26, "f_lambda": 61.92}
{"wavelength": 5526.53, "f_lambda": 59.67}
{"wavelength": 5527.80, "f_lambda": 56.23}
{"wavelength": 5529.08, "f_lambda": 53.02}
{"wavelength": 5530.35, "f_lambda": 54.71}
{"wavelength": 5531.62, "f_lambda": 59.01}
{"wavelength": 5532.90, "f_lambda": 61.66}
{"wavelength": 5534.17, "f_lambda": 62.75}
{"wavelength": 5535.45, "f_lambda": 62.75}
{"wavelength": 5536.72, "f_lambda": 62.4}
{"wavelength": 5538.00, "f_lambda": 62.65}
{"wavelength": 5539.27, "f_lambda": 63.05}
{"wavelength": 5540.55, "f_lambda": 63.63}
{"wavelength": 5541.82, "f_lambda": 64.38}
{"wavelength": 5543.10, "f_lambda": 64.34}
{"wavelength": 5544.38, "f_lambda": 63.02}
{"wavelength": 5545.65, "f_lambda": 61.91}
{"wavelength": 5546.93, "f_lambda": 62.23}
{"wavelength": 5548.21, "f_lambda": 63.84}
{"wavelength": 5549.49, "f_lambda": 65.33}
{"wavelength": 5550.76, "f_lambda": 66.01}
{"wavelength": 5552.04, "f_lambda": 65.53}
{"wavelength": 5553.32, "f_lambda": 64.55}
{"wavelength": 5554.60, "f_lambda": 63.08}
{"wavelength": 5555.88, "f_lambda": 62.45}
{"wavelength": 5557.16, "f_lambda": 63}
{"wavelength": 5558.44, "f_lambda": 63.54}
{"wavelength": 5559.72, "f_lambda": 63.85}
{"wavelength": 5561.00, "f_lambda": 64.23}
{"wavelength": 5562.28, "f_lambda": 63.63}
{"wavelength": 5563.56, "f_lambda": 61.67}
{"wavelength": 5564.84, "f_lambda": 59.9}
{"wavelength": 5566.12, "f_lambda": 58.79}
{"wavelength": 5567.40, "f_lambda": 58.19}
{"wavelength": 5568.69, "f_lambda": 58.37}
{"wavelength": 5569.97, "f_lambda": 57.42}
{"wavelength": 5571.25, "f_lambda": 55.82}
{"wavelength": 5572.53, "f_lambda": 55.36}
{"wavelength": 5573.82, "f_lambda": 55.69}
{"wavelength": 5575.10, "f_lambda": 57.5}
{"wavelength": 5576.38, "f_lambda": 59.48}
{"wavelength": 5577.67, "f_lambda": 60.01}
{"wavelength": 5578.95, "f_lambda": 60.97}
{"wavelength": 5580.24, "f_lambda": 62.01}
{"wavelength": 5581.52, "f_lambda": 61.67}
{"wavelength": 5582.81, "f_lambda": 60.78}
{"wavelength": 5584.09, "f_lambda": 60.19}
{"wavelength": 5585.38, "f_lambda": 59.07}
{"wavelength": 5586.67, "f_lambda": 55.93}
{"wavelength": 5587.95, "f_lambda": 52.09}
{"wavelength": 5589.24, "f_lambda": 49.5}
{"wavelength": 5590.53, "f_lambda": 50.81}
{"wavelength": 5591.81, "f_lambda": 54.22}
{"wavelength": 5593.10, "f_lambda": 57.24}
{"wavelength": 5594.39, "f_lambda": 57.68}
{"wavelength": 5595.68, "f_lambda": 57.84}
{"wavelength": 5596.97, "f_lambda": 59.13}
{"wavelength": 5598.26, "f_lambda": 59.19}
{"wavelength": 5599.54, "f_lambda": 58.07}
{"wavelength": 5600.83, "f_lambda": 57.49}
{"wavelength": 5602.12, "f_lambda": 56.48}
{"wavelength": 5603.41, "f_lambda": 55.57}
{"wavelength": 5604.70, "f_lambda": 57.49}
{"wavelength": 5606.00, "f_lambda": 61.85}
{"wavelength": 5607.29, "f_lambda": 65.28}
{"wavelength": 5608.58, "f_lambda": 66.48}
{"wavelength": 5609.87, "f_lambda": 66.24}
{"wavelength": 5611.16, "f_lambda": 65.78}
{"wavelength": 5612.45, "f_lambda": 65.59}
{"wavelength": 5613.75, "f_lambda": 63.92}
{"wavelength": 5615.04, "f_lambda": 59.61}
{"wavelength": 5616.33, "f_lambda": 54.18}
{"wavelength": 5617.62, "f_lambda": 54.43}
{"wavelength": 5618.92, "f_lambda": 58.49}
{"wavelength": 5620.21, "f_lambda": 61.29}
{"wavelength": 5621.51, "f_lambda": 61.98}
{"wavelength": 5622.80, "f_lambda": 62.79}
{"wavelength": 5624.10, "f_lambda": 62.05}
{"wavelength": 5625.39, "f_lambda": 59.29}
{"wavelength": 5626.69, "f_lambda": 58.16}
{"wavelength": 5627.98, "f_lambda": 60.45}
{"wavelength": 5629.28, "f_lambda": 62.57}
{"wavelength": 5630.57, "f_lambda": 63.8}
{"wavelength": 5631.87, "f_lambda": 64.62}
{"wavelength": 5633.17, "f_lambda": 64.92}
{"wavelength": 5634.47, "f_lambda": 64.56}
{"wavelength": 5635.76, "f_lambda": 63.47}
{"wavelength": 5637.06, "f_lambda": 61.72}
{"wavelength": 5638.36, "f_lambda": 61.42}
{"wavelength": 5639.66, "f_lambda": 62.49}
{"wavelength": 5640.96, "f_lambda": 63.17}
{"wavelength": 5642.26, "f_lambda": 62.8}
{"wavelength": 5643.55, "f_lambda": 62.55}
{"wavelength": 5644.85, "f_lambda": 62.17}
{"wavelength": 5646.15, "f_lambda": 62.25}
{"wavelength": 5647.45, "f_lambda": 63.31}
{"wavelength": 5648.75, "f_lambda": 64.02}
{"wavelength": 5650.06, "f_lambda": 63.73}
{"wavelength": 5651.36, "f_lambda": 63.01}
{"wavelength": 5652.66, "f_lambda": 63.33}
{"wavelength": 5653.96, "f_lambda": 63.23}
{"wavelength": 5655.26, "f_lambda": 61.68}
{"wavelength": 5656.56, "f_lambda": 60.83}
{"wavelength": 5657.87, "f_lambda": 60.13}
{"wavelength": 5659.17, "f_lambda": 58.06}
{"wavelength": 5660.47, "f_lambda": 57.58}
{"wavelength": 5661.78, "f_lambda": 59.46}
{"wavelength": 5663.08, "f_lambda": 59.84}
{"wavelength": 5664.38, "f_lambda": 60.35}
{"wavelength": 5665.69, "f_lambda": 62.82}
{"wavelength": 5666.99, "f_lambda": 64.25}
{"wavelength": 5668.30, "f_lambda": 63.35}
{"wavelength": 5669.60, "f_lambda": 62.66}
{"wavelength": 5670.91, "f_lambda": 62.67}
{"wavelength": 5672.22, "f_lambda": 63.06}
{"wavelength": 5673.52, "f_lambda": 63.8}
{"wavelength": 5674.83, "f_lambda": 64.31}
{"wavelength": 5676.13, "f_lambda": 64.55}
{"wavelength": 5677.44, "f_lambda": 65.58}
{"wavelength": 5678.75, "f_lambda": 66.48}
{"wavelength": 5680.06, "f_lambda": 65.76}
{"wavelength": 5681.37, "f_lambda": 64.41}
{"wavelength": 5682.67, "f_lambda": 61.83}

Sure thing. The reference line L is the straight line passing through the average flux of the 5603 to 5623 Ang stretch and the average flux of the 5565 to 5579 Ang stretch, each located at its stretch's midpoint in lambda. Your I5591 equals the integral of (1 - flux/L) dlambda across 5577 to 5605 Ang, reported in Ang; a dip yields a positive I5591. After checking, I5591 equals 1.0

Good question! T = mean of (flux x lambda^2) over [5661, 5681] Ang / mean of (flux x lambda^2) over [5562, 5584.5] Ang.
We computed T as 1.1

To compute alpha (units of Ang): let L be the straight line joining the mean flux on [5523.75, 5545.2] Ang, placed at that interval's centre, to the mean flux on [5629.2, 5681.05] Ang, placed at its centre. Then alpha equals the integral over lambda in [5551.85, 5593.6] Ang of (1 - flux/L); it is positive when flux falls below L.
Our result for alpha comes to 1.60 Ang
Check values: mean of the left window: 61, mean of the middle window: 59.2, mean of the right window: 62.8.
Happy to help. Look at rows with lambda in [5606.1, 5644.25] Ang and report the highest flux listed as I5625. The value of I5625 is 66.48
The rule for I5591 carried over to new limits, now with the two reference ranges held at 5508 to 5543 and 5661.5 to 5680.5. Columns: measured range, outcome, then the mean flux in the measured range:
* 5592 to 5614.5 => 0.44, 60.5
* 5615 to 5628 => 0.61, 59.3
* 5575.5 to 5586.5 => 0.17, 60.2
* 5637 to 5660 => 0.22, 62.2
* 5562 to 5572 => 0.31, 59.1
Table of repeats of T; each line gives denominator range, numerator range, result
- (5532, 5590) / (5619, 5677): 1.05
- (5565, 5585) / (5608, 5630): 1.06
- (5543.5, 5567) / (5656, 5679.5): 1.03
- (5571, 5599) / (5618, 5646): 1.10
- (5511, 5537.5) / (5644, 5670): 1.10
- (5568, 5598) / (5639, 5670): 1.11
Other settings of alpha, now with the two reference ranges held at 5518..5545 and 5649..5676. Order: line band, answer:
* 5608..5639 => -0.2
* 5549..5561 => -0.6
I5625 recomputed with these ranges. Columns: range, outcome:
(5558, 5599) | 64.23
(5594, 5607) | 61.85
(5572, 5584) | 62.01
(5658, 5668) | 64.25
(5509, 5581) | 66.01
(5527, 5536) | 62.75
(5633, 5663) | 64.92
